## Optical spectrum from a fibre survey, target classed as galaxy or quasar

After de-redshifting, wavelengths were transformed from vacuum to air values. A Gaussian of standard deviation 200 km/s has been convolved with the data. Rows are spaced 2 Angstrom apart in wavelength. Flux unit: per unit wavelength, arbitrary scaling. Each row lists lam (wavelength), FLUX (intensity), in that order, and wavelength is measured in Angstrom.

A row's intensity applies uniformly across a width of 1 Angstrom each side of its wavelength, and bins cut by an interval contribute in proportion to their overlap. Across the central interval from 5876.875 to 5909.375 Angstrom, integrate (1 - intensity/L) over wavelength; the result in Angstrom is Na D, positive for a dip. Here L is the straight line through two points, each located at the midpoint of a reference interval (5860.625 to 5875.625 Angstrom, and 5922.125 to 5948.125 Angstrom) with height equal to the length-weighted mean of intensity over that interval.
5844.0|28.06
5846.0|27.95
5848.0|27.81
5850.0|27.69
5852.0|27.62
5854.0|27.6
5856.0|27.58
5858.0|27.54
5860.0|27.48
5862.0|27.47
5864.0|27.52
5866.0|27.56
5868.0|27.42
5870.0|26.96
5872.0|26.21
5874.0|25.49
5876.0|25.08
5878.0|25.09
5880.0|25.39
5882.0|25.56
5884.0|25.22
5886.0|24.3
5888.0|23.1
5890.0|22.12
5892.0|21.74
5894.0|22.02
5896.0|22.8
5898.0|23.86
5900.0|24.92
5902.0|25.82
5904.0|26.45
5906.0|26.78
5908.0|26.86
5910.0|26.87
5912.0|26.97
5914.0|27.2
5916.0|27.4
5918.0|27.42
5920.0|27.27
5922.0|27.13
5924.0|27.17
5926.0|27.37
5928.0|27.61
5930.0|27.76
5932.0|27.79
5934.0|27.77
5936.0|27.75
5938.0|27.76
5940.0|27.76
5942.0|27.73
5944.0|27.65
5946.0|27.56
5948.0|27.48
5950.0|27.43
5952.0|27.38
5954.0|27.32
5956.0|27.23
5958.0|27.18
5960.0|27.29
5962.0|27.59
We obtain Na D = 3.1 Angstrom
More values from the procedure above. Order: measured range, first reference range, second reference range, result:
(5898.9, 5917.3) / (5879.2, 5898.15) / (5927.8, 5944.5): -0.9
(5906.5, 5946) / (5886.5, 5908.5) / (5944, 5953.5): -2.2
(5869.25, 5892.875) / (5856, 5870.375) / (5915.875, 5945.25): 2.4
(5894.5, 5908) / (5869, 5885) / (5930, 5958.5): 0.6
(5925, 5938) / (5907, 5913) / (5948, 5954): -0.2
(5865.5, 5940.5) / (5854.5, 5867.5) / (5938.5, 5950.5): 4.2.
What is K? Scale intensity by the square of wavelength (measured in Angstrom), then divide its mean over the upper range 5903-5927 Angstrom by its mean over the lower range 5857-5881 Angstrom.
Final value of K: 1.03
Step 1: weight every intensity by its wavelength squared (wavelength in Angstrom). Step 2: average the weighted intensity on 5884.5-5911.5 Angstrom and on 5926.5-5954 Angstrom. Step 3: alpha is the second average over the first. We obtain 1.14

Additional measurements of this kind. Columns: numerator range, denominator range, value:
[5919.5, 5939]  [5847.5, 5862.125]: 1.02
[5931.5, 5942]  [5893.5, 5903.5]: 1.17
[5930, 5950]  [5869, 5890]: 1.13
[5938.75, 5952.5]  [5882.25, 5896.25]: 1.21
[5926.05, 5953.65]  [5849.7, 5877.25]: 1.05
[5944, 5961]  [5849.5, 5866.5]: 1.03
